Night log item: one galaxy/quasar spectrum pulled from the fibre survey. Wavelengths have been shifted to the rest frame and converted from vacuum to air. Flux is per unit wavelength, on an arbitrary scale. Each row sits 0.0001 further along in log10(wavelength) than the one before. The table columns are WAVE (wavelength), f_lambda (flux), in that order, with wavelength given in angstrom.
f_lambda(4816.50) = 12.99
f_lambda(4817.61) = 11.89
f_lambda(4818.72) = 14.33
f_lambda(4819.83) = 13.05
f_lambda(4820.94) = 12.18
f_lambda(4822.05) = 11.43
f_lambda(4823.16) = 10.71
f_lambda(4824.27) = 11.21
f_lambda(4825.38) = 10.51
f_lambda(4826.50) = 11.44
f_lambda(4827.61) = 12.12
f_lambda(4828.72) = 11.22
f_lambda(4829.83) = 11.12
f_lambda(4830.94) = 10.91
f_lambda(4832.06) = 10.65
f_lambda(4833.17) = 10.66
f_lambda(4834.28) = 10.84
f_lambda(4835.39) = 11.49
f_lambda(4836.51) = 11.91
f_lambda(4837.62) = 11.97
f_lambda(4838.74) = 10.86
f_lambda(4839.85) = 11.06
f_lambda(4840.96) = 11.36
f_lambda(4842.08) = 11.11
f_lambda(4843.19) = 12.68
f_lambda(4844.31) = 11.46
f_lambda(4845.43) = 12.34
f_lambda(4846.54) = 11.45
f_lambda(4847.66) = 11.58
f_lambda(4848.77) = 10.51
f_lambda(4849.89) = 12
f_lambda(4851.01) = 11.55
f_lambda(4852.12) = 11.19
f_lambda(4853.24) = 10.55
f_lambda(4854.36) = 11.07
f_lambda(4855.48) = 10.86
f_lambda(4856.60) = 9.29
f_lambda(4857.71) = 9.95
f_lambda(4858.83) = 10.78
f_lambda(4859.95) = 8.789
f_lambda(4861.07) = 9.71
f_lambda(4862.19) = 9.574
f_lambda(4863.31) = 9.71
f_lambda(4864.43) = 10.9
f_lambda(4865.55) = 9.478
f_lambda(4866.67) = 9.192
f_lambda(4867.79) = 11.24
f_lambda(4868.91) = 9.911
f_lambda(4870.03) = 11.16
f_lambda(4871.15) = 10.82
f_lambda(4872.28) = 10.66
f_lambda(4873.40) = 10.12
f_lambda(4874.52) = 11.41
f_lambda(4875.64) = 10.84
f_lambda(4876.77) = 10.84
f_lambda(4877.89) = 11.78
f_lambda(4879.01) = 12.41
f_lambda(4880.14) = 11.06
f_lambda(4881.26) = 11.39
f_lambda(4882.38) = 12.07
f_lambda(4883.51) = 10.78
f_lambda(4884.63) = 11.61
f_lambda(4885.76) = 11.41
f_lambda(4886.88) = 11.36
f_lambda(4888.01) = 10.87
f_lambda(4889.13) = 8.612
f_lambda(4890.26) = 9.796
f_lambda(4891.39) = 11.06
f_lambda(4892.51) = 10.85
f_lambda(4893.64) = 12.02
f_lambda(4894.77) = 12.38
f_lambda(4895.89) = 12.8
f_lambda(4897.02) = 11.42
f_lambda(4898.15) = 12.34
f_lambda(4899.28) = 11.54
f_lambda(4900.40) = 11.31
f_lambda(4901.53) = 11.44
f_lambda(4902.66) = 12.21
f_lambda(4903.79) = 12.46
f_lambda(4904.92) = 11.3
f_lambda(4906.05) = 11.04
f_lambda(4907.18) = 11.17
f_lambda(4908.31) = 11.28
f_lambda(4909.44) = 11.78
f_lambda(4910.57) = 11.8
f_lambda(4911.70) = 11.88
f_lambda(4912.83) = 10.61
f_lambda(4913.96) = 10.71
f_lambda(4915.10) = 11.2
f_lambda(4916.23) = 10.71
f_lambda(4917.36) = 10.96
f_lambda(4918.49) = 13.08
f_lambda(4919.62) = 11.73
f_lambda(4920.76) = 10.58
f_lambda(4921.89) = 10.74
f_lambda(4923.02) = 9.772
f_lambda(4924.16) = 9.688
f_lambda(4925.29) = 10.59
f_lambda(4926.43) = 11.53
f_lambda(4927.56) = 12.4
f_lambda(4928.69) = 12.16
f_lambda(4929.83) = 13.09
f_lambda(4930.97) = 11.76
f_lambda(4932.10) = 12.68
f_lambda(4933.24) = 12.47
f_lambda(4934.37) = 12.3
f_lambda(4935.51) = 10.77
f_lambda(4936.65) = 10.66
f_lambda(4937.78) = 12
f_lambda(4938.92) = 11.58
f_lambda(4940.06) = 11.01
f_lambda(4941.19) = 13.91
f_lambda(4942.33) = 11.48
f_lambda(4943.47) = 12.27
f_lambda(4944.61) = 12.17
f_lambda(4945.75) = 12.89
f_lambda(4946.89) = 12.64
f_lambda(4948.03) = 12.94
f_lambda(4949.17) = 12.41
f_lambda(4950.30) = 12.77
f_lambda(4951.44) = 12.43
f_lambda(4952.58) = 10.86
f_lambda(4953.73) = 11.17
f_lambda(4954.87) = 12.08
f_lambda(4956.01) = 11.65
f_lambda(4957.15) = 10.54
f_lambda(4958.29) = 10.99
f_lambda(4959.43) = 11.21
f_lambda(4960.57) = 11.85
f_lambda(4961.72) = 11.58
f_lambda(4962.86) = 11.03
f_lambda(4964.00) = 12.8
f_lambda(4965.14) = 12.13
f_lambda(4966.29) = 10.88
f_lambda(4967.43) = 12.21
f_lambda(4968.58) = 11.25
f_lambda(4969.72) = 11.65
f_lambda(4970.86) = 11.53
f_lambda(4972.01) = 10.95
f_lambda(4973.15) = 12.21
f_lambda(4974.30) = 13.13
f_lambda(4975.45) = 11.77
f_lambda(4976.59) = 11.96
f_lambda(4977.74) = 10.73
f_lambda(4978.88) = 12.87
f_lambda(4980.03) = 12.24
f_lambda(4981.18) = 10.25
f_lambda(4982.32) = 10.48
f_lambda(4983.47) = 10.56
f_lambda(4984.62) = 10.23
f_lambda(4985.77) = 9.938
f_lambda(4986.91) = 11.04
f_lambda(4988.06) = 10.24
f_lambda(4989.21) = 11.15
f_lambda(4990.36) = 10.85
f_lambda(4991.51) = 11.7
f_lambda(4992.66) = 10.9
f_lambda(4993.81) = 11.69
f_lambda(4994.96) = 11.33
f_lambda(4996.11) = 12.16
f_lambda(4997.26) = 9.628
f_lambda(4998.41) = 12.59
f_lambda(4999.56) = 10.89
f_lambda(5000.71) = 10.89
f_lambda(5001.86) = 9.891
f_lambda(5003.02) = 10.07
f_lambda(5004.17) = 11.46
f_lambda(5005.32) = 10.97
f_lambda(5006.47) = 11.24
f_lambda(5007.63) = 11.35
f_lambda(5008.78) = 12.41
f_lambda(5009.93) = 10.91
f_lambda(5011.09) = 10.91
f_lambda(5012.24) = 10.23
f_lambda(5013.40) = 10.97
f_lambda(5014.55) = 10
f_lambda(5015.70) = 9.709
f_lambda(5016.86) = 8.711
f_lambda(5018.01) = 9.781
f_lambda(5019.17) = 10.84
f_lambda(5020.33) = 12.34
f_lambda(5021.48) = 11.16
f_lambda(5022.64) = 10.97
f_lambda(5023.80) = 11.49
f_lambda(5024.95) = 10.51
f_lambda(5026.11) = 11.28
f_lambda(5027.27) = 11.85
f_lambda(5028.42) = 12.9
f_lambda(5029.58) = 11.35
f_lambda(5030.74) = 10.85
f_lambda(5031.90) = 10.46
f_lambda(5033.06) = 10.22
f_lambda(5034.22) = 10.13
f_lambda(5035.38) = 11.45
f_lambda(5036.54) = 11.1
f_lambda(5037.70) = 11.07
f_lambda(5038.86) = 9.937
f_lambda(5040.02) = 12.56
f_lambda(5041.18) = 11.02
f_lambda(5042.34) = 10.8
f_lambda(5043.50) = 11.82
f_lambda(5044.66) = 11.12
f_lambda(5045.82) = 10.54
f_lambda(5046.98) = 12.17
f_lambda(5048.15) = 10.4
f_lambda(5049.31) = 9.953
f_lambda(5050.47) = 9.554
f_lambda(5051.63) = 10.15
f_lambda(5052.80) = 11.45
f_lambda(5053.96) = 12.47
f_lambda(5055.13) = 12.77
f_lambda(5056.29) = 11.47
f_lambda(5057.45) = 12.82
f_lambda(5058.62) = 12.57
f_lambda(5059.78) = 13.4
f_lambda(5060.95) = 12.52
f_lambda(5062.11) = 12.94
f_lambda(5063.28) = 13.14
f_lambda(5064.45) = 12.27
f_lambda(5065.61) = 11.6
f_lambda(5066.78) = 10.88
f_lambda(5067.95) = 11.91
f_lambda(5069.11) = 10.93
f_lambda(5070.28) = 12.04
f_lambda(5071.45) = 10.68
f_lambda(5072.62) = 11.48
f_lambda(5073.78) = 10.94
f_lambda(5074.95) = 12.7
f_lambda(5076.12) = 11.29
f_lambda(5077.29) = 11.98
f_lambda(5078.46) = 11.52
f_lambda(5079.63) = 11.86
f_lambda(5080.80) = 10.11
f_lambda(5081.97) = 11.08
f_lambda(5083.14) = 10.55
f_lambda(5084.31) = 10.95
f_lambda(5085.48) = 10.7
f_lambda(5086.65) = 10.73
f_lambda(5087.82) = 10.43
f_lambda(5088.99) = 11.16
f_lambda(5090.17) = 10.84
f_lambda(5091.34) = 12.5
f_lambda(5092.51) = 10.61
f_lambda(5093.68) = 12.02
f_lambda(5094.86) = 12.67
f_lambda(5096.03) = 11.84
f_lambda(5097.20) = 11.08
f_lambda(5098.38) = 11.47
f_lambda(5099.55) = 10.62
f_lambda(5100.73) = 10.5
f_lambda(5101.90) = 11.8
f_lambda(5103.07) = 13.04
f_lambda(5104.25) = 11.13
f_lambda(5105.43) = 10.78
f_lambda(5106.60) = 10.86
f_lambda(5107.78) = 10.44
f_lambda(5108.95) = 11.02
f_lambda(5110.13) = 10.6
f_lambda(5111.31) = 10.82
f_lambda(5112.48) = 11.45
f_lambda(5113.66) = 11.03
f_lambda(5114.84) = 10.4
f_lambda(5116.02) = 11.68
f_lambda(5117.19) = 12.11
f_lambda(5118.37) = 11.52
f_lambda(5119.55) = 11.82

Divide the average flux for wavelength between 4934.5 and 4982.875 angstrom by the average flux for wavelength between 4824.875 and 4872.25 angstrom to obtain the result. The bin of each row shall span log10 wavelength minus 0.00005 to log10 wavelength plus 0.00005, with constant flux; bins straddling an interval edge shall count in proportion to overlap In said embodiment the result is 1.08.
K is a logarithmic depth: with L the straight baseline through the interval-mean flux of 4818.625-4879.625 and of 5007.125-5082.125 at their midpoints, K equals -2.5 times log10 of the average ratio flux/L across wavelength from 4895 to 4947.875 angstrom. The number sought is -0.05 mag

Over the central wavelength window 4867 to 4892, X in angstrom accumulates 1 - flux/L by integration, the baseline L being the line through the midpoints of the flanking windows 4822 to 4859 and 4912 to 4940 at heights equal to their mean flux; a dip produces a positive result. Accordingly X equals 0.7 angstrom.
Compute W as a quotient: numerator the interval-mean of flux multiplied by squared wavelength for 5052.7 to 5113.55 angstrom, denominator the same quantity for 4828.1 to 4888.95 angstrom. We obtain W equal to 1.2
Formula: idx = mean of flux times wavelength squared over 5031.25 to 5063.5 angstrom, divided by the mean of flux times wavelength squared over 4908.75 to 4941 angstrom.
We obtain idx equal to 1.05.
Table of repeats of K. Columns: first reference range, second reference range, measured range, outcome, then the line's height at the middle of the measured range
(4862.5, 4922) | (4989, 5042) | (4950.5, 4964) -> -0.04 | 11.1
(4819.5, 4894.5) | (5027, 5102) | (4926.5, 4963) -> -0.07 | 11.2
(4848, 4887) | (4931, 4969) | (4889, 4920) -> -0.02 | 11.2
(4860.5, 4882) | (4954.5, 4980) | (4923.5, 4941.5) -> -0.04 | 11.3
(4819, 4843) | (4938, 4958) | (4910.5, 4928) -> 0.07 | 11.9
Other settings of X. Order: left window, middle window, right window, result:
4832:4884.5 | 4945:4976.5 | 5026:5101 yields -1.9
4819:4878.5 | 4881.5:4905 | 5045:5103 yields -0.7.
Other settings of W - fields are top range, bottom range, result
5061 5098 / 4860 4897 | 1.15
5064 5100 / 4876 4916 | 1.07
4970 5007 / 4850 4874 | 1.14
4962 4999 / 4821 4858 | 1.08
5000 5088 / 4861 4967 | 1.04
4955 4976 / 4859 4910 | 1.09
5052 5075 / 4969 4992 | 1.10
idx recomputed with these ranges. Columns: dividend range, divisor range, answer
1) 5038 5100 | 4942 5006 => 1.04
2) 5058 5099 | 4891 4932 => 1.08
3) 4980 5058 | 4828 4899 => 1.06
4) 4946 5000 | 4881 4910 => 1.04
